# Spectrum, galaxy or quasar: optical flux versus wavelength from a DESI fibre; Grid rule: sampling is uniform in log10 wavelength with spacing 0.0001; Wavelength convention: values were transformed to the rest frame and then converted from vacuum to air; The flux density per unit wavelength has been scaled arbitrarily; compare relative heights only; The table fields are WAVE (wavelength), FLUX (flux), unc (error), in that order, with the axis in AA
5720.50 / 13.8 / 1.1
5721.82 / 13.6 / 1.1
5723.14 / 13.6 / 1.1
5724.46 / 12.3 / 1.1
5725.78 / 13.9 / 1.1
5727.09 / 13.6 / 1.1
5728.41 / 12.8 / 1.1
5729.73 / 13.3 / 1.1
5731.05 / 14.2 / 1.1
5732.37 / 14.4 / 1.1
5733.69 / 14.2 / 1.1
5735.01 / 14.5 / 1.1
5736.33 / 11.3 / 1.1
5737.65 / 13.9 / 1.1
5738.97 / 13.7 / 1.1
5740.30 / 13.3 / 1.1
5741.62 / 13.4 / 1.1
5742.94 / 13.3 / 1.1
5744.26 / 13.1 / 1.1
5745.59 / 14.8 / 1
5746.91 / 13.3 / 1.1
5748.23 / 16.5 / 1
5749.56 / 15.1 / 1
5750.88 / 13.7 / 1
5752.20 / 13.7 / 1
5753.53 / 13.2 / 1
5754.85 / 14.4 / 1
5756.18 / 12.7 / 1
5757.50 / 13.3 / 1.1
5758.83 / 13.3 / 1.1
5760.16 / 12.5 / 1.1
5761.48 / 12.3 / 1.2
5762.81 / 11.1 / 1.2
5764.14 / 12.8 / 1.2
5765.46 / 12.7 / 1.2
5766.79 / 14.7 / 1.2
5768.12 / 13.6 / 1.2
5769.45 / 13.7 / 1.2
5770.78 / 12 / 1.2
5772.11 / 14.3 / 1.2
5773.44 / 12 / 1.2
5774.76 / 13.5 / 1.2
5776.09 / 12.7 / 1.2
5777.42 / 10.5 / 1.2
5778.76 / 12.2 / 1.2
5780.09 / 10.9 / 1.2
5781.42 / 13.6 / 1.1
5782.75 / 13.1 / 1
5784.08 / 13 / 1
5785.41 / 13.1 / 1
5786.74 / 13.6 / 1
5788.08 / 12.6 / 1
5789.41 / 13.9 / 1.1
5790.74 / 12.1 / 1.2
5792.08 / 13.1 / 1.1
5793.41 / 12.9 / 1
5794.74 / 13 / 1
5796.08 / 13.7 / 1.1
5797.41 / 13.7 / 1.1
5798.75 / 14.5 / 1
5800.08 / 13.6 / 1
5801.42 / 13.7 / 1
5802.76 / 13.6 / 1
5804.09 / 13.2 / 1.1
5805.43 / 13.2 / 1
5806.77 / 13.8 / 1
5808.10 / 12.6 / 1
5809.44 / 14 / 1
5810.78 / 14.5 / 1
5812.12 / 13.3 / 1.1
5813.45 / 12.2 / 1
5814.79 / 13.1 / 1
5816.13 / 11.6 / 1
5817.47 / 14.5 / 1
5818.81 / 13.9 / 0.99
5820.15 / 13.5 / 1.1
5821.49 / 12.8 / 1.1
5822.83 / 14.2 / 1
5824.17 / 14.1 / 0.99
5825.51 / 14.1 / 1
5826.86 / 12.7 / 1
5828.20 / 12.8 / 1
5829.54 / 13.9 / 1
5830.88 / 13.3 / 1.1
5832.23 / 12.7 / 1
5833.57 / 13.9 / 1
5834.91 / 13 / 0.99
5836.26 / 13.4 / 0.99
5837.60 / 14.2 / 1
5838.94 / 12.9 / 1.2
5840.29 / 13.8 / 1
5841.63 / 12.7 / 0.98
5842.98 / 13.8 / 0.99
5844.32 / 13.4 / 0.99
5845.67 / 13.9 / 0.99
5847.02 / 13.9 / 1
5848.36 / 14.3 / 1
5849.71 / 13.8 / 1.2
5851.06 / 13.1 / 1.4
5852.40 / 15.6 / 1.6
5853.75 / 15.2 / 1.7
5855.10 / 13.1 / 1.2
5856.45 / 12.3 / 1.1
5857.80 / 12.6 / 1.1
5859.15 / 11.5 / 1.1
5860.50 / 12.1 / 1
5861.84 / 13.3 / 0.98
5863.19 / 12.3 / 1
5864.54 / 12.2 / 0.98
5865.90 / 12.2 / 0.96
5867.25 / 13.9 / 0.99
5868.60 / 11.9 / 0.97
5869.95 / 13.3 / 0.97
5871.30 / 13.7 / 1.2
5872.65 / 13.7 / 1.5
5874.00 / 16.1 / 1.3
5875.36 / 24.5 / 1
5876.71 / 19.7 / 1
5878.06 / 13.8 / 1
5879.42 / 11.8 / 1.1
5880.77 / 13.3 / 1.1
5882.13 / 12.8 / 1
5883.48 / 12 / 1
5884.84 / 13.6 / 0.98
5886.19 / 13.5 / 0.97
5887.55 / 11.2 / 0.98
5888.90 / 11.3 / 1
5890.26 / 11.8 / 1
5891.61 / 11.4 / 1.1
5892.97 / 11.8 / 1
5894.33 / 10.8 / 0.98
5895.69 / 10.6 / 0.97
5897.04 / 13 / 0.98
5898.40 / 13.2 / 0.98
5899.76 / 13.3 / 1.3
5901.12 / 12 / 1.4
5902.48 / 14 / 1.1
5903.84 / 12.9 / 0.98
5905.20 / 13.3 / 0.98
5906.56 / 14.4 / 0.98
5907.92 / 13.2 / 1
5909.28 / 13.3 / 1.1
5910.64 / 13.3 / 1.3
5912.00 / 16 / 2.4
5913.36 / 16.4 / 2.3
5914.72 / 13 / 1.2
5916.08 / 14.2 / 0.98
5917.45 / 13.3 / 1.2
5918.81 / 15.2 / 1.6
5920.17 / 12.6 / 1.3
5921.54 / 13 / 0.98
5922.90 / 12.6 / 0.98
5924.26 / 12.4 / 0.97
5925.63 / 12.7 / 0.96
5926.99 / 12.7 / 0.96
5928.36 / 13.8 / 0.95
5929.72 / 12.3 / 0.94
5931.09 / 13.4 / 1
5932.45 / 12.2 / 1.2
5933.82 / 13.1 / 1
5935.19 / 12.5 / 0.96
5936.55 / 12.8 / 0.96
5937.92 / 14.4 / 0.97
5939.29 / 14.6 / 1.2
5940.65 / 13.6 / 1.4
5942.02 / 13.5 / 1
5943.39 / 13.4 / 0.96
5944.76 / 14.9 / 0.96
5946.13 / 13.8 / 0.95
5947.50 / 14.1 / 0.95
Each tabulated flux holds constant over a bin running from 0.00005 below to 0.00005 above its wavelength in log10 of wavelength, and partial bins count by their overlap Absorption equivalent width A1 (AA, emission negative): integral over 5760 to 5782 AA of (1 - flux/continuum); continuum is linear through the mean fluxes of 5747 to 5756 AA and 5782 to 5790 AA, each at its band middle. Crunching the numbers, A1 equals 1.65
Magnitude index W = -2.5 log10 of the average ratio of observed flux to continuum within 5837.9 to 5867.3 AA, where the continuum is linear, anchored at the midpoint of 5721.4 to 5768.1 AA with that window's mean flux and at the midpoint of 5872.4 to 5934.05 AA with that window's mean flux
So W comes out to 0.02 mag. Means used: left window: 13.5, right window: 13.4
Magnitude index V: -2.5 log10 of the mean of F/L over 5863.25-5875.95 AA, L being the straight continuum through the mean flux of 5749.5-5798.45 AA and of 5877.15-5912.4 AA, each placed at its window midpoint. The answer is -0.13 mag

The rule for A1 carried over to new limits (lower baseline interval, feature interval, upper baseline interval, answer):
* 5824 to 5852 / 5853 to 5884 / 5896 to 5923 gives -0.59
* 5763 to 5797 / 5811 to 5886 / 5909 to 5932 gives -2.33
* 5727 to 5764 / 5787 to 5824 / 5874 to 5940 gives 0.29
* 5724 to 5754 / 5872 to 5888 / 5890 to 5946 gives -1.67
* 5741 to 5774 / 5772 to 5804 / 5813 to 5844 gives 0.90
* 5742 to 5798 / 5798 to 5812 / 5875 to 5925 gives -0.44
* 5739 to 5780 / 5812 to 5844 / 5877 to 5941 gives -0.48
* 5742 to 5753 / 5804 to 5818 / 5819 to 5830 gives 0.38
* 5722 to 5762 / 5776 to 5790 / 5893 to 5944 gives 0.90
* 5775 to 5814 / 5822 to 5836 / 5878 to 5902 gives -0.72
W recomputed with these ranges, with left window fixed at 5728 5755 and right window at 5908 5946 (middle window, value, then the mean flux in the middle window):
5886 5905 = 0.12 mag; 12.2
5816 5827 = 0.01 mag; 13.6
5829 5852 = 0.01 mag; 13.6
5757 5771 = 0.07 mag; 12.9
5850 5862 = 0.03 mag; 13.2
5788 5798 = 0.05 mag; 13.2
